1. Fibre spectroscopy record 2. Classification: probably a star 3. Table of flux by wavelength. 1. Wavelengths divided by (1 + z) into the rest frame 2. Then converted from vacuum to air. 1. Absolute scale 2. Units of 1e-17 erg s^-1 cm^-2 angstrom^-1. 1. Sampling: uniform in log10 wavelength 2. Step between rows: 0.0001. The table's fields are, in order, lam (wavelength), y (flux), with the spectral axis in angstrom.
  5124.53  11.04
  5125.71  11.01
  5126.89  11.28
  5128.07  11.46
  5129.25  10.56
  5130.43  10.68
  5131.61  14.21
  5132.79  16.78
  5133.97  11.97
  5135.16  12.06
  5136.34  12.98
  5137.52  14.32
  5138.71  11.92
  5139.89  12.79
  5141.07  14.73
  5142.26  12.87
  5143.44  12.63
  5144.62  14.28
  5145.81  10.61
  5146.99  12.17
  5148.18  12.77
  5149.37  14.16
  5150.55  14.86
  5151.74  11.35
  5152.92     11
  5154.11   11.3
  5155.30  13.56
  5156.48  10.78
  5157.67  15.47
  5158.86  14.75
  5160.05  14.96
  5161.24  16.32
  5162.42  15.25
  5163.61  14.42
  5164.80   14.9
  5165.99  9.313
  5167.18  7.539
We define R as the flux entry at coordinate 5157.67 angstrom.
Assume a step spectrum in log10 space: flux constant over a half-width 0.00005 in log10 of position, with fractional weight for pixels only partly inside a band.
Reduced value 15.47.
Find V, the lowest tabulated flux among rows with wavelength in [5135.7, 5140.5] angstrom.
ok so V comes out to 11.92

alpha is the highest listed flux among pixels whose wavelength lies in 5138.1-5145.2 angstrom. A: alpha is 14.73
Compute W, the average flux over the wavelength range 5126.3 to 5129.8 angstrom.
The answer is 11.1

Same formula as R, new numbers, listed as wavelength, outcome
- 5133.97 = 11.97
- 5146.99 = 12.17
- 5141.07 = 14.73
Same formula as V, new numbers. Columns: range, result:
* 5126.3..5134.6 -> 10.56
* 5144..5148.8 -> 10.61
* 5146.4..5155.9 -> 11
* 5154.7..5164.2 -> 10.78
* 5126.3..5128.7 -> 11.28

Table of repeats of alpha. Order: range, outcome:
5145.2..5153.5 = 14.86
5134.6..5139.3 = 14.32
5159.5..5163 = 16.32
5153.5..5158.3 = 15.47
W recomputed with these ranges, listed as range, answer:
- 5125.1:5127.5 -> 11.2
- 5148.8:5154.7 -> 12.5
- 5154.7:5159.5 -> 13.6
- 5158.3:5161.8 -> 15.3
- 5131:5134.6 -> 14.3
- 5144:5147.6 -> 12.4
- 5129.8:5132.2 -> 12.4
